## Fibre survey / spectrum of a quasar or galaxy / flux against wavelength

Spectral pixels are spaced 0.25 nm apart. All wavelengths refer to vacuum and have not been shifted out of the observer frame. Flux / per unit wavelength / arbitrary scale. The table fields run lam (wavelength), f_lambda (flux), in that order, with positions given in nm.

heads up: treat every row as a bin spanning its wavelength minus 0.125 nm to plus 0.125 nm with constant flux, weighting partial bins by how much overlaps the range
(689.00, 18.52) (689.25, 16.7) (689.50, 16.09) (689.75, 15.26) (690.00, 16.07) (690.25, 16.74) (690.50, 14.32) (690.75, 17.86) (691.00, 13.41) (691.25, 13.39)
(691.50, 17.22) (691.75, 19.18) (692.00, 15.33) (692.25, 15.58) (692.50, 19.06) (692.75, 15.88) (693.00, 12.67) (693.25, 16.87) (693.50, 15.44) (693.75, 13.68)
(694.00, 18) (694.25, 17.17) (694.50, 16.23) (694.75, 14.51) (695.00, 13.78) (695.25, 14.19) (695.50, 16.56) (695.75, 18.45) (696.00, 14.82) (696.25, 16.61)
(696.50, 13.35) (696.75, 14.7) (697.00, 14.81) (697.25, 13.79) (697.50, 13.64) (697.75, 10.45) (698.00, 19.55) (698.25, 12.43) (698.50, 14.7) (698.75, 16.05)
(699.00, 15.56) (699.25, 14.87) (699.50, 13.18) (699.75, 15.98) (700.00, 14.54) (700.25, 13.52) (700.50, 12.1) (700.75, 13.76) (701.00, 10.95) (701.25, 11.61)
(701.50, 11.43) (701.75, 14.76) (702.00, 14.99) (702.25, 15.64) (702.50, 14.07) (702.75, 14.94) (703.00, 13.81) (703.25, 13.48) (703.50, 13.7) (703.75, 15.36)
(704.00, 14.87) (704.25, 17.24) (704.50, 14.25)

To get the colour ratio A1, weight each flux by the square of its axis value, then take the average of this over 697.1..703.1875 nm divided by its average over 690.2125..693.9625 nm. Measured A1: 0.91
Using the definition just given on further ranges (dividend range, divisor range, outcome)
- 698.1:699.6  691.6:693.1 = 0.91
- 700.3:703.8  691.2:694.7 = 0.86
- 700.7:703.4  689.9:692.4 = 0.88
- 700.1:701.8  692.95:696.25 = 0.81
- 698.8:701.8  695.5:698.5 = 0.92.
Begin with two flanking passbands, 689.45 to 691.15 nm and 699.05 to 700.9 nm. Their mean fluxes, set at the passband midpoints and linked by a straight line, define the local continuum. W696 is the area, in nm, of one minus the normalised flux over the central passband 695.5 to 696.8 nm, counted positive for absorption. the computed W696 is -0.10 nm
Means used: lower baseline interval 15.6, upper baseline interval 14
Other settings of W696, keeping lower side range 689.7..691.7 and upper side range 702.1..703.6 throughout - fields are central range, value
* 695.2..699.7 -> 0.00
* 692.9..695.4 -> 0.00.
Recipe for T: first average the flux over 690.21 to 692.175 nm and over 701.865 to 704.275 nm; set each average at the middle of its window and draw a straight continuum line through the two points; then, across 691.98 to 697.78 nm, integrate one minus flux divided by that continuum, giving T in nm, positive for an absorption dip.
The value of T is 0.082 nm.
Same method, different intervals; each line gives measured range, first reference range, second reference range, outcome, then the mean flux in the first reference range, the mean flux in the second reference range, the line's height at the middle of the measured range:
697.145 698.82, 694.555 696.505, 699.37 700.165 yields 0.06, 15.4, 14.5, 14.9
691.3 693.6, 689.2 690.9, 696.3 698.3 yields -0.12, 16.1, 14.2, 15.5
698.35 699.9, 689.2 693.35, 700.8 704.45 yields -0.04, 16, 14.1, 14.6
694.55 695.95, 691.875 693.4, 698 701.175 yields -0.02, 15.9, 14.2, 15.2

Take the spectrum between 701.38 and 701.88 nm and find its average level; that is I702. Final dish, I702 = 13.1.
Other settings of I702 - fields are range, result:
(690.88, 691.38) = 13.4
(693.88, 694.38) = 17.6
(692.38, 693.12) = 15.9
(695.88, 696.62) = 14.9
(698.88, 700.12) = 14.8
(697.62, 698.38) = 14.1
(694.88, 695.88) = 15.8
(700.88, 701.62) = 11.3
